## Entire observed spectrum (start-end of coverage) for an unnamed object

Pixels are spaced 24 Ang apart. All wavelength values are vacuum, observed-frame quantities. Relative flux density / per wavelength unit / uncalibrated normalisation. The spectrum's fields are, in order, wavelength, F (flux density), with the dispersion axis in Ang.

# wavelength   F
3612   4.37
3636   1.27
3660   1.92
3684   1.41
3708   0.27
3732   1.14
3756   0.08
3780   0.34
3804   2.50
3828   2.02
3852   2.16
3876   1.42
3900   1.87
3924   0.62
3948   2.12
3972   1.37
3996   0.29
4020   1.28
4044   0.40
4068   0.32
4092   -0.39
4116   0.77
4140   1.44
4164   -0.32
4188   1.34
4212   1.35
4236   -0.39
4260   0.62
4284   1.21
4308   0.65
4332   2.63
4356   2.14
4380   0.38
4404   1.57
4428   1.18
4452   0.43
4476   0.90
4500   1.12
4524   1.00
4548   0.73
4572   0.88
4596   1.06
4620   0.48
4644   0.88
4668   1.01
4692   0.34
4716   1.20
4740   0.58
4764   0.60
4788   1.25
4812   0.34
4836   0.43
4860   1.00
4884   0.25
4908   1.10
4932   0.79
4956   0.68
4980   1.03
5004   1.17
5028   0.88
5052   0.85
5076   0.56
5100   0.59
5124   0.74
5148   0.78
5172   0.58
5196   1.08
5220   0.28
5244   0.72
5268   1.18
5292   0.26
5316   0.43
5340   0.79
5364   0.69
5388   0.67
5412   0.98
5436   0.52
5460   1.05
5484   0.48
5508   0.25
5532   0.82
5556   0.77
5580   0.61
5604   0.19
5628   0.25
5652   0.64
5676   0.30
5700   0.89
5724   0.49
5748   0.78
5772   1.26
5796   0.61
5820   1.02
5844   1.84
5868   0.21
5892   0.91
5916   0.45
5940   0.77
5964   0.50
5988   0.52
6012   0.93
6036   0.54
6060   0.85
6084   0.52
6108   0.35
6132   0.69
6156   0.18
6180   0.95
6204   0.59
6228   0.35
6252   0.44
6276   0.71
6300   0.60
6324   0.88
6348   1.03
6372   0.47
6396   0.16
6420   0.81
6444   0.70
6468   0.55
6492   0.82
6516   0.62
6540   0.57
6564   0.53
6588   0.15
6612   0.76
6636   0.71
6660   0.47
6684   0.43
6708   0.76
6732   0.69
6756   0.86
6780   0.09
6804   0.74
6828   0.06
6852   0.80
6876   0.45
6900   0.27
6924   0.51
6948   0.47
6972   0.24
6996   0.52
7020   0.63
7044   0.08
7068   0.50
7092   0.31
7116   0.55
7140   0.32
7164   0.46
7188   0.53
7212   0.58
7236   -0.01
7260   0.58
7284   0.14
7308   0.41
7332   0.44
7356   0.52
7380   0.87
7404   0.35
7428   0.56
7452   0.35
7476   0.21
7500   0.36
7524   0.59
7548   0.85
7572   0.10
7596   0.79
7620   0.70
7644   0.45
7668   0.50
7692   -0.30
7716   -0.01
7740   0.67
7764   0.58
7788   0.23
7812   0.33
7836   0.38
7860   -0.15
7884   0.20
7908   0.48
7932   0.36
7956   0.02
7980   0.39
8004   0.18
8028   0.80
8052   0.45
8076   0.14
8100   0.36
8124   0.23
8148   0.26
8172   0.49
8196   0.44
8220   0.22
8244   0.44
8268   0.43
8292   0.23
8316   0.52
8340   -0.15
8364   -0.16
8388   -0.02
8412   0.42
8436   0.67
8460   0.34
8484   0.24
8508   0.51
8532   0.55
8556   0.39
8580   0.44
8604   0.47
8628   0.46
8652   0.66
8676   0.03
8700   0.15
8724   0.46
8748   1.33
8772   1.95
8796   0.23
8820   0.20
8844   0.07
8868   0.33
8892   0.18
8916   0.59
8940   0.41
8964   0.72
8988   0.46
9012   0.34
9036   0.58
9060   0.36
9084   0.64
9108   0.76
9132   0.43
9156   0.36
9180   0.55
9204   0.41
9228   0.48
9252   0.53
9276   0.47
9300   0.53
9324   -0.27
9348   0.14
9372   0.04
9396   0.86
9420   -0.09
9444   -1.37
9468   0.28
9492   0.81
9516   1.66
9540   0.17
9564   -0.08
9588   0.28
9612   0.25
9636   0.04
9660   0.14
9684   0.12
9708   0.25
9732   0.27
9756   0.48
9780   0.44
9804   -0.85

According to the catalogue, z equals 1.350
